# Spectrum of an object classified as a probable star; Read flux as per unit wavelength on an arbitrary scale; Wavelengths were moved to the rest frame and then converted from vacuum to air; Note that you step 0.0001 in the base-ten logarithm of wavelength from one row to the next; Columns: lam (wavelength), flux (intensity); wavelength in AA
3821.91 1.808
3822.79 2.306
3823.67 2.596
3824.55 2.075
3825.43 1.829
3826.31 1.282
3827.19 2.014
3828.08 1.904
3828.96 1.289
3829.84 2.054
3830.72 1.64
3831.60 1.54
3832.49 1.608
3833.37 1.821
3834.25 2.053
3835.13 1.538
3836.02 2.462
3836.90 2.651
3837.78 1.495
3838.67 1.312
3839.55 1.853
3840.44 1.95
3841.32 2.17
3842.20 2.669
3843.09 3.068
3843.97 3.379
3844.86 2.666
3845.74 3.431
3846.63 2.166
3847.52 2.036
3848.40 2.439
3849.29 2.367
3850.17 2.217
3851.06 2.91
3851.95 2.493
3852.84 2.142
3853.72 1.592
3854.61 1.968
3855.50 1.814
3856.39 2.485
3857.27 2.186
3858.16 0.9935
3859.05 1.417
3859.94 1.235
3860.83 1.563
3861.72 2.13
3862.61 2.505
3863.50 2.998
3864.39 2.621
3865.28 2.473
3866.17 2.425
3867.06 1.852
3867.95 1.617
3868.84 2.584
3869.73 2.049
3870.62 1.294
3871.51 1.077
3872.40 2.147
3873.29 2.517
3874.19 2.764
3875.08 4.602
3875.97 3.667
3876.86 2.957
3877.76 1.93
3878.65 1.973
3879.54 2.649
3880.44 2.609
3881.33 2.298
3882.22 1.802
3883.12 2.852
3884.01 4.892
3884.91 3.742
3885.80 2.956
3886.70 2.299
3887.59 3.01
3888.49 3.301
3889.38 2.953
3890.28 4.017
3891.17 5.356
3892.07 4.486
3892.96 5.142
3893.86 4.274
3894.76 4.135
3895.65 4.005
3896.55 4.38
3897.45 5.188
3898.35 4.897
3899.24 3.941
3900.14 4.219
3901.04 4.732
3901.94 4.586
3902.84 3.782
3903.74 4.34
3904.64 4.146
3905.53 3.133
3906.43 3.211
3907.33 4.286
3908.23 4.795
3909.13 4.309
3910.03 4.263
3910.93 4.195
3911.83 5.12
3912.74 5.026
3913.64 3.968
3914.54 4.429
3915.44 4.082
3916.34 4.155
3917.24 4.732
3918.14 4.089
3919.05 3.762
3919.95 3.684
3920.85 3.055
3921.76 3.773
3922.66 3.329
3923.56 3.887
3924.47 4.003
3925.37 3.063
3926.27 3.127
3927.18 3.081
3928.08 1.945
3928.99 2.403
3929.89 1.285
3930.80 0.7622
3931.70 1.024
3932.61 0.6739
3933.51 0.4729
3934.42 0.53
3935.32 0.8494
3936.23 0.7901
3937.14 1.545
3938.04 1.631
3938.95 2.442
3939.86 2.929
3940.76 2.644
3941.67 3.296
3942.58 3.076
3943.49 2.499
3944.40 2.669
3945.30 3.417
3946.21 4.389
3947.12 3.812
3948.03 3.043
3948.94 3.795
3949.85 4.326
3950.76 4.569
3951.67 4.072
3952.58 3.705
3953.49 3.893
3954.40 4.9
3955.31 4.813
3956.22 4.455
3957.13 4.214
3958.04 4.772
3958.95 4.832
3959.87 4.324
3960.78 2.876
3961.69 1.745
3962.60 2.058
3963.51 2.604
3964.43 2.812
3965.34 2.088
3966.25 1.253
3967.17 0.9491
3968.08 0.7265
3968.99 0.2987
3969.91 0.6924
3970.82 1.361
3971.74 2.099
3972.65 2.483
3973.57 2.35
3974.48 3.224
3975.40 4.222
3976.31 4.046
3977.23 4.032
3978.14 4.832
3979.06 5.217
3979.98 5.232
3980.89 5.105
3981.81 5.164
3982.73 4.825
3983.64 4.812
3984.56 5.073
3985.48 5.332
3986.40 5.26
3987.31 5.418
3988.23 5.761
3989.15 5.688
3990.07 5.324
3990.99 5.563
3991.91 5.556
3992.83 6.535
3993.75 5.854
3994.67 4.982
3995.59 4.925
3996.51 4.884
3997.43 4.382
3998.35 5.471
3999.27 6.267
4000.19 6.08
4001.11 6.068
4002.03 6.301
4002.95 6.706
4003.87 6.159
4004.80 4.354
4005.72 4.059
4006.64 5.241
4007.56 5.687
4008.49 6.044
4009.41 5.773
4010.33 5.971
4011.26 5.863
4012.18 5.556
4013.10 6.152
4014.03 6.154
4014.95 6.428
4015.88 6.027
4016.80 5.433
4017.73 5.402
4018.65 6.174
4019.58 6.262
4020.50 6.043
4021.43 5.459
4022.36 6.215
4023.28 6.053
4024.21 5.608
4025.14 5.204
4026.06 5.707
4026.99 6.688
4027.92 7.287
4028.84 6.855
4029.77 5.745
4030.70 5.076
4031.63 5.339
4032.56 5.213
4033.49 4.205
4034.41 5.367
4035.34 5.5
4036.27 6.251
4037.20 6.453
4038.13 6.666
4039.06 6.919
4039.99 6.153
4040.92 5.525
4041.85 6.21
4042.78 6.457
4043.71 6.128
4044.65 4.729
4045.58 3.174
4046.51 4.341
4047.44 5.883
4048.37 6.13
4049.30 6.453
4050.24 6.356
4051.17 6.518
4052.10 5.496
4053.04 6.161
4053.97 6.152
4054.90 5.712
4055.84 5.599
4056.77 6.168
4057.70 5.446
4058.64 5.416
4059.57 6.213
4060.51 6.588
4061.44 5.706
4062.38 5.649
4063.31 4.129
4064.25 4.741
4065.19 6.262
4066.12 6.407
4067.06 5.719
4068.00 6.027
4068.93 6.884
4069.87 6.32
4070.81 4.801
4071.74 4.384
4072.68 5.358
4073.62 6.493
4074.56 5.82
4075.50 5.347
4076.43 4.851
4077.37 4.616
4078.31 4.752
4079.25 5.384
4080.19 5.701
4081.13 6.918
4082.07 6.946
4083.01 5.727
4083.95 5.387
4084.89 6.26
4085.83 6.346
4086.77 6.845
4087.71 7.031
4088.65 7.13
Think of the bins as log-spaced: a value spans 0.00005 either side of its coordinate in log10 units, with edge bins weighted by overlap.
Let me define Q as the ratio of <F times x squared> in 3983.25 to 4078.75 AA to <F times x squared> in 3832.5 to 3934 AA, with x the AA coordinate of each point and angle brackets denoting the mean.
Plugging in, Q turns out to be 2.1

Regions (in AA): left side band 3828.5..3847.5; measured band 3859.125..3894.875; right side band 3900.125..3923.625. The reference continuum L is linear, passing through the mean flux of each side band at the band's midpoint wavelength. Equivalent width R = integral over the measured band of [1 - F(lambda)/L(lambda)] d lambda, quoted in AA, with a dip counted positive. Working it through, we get 4.51 AA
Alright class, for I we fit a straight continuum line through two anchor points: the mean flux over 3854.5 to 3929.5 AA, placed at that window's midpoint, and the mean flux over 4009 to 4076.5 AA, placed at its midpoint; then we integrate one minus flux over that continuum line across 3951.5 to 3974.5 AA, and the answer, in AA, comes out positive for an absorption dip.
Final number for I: 8.4 AA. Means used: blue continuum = 3.29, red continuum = 5.8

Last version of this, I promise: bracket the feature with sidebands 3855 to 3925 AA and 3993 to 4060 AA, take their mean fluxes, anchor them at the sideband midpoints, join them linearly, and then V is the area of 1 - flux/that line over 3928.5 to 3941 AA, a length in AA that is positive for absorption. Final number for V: 8.3 AA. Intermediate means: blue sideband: 3.34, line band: 1.41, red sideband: 5.77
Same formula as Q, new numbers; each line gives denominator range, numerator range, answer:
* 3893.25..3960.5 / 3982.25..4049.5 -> 1.69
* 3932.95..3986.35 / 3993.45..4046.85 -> 1.84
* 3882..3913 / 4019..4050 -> 1.53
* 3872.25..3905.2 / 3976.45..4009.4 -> 1.56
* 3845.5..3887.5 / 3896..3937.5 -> 1.45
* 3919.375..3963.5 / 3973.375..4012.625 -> 1.82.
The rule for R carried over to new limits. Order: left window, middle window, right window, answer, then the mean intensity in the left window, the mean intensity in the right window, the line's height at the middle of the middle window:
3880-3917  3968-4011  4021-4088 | 2.7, 3.99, 5.8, 5.04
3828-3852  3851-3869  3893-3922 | 4.6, 2.19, 4.22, 2.79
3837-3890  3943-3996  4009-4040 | 9.7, 2.41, 5.91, 4.72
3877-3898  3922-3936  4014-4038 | 7.2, 3.49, 5.86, 4.2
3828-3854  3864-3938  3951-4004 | -3.8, 2.17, 4.21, 3.07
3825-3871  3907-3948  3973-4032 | 7.7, 2.08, 5.47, 3.83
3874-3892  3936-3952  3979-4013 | 4.9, 3.17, 5.48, 4.42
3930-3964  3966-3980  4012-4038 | 4.8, 2.92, 5.87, 3.9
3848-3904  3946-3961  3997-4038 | 1.1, 2.93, 5.79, 4.5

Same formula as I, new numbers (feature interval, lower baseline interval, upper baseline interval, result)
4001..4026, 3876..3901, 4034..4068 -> -2.4 AA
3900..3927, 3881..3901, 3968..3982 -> -2.5 AA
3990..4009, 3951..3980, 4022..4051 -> -4.9 AA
